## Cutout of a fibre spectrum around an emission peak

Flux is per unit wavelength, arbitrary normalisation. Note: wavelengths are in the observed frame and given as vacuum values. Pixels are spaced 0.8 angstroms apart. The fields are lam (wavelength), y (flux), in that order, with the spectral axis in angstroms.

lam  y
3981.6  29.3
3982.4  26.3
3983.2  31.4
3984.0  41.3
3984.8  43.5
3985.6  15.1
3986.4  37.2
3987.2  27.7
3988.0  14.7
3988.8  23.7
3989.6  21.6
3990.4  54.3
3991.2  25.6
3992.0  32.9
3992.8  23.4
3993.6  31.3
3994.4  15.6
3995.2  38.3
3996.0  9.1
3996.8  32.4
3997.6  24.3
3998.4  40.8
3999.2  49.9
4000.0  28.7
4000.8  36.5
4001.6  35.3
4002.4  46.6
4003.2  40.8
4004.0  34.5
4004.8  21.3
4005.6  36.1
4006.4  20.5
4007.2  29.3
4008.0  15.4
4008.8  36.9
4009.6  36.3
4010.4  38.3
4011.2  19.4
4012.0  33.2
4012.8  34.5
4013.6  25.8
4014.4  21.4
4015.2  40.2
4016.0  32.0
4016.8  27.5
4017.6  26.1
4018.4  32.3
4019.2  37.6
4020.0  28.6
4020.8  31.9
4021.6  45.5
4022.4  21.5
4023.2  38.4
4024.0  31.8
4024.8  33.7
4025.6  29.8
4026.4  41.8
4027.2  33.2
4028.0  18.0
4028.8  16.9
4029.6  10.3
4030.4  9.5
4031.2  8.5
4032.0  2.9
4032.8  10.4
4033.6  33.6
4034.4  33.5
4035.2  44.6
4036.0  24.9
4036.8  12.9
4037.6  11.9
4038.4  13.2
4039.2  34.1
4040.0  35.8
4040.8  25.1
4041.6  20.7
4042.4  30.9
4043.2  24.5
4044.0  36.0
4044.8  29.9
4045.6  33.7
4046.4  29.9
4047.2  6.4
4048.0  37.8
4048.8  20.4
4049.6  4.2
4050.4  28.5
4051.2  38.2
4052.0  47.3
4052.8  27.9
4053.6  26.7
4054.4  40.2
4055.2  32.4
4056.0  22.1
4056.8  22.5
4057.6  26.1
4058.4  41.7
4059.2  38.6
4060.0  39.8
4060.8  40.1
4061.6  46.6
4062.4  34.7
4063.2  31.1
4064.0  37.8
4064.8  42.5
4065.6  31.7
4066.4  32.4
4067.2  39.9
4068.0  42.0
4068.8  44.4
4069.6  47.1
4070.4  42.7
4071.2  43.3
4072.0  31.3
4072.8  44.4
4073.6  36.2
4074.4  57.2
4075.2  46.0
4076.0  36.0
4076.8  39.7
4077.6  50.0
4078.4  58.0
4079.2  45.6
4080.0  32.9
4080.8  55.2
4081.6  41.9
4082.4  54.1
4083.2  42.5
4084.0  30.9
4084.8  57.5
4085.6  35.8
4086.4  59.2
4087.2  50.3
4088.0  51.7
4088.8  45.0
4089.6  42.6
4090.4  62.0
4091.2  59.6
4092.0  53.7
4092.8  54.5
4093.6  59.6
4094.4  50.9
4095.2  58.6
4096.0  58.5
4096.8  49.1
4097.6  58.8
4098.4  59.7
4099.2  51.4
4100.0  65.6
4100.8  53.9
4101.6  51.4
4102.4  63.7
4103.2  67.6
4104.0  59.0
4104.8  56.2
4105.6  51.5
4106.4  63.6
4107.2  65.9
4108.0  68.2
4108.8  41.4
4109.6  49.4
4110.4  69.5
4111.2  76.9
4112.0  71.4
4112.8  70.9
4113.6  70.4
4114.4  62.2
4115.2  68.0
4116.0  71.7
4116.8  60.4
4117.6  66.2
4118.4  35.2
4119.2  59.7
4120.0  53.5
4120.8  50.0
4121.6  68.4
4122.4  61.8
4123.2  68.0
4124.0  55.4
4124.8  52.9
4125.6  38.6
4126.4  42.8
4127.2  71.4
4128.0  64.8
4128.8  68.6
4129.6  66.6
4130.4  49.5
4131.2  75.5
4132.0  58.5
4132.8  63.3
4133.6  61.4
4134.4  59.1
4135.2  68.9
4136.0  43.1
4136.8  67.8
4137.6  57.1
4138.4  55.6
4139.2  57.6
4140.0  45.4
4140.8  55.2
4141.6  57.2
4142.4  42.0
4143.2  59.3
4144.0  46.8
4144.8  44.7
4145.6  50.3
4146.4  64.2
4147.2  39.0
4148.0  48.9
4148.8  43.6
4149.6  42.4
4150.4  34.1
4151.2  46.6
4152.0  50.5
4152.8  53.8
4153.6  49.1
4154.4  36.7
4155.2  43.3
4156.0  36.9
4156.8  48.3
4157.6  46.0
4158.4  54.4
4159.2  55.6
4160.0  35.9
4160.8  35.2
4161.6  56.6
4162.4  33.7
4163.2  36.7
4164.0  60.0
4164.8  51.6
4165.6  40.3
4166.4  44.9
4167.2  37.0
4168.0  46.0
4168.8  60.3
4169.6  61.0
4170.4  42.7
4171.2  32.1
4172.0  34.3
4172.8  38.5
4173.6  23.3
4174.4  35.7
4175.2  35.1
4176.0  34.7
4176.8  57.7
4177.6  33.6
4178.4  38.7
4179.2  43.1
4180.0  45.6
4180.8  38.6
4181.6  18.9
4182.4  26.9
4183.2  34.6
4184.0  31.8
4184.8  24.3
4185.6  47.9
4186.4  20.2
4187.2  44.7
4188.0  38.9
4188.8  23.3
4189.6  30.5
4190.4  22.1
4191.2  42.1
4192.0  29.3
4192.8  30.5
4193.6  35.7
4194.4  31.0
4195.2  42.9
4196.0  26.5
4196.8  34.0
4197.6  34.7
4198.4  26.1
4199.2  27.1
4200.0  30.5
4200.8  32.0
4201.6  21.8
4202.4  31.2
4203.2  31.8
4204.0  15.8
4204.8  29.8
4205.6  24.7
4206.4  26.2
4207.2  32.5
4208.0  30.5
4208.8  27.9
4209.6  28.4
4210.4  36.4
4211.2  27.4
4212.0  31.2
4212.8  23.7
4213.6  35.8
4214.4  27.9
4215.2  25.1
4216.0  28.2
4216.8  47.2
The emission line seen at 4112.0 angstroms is C IV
